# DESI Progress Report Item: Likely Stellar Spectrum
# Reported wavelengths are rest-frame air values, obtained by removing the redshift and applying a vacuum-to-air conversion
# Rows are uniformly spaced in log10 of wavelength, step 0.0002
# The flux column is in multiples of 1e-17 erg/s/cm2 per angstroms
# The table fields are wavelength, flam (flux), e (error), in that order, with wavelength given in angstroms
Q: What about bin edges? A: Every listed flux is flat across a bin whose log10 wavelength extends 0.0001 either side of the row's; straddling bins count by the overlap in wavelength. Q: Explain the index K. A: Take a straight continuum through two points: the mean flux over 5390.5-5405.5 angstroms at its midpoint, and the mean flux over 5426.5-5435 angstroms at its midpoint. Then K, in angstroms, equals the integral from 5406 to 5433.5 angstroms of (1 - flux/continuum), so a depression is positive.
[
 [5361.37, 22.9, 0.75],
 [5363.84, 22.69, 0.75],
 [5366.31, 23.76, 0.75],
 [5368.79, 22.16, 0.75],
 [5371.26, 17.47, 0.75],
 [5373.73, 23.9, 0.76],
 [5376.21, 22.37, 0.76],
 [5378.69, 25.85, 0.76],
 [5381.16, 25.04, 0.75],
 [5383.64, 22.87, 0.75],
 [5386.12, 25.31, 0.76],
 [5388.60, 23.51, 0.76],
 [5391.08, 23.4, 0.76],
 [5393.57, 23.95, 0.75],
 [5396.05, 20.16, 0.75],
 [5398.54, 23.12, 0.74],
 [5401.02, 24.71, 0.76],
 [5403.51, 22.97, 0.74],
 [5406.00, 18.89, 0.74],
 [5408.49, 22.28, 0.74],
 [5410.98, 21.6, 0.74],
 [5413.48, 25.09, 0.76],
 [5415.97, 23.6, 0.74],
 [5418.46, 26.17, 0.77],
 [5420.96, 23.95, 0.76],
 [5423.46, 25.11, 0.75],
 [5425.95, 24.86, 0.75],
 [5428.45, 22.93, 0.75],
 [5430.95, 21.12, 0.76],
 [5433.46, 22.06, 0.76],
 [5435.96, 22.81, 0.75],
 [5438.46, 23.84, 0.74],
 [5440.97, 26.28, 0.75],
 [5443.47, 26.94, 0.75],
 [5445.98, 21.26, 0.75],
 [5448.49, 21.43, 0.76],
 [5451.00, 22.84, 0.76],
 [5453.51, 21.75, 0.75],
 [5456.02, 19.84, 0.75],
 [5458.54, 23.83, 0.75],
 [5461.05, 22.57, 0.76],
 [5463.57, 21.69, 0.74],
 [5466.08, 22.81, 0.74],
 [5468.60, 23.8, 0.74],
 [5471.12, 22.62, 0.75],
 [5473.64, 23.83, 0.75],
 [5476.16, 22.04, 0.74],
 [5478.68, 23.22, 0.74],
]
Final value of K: -1.1 angstroms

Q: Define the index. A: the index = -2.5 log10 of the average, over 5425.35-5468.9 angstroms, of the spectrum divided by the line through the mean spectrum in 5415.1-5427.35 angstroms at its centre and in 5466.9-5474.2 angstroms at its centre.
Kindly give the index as 0.05 mag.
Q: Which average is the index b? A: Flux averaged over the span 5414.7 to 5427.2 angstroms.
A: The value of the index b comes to 24.8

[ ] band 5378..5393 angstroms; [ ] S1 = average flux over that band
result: 24.3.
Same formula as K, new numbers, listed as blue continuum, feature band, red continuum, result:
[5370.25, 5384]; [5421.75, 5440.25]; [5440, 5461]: -0.31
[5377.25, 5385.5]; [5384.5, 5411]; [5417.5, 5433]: 1.70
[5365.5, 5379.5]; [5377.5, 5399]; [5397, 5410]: -1.27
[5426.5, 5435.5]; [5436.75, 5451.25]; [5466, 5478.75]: -0.81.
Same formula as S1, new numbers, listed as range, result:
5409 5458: 23.3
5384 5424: 23.3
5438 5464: 22.9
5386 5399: 23.1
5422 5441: 23.5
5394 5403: 22.8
